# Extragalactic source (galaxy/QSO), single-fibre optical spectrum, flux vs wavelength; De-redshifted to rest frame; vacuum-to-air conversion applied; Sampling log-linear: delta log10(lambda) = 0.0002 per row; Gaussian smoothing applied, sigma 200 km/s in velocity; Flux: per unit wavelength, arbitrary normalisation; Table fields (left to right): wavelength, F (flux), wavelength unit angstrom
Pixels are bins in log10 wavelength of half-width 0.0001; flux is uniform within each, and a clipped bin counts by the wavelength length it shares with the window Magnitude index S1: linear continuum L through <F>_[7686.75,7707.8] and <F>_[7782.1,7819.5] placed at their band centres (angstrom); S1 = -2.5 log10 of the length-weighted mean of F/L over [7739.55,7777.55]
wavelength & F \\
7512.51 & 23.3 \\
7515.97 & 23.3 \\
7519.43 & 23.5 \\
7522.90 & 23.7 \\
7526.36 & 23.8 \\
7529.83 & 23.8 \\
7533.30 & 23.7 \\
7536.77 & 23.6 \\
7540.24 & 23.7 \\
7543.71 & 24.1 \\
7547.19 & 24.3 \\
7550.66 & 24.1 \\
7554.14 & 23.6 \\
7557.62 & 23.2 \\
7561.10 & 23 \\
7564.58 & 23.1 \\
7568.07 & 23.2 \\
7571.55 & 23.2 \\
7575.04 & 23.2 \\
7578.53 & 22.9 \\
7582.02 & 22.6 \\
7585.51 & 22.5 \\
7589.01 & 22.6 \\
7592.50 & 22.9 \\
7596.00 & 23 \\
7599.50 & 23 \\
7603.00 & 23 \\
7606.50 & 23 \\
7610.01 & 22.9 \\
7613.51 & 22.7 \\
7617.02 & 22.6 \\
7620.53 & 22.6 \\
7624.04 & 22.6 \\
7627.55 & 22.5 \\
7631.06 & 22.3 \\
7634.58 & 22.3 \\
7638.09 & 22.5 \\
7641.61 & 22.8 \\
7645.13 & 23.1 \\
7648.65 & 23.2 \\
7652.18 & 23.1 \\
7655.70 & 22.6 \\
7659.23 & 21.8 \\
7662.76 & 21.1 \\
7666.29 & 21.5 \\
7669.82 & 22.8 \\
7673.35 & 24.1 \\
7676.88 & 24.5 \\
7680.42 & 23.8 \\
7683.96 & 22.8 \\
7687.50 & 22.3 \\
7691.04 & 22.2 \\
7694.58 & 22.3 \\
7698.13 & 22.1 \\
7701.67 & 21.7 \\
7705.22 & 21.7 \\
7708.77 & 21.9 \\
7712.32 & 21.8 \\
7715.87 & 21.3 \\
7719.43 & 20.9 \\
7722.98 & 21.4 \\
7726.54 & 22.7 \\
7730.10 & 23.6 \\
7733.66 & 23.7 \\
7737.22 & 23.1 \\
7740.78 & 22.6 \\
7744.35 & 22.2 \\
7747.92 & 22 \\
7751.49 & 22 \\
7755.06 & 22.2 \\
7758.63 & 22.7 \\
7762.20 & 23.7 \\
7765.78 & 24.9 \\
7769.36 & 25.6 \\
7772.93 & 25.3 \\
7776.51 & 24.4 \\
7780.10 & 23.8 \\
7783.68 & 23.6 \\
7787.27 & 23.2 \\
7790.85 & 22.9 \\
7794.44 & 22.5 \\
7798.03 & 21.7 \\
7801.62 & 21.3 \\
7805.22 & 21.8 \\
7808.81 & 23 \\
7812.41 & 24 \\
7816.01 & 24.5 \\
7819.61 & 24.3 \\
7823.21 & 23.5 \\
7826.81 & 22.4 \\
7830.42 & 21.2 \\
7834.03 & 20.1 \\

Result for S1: -0.04 mag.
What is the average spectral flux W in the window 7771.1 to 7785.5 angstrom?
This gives 24.3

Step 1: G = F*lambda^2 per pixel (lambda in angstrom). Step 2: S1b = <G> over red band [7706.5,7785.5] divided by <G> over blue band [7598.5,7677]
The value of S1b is 1.04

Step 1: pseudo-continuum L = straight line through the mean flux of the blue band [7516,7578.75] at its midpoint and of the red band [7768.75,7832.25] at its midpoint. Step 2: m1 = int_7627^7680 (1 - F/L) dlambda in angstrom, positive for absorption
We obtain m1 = 1.59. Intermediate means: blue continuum 23.5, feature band 22.7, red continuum 23.2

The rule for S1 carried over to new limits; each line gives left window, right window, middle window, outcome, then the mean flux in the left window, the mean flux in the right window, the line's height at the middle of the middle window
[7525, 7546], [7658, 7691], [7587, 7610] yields 0.02 mag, 23.8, 22.7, 23.3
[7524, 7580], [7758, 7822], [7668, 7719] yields 0.05 mag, 23.5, 23.5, 23.5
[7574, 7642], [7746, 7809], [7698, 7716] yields 0.06 mag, 22.7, 23.1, 23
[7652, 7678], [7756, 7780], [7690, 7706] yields 0.06 mag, 22.6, 24.3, 23.2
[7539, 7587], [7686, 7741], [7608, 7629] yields 0.01 mag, 23.3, 22.2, 22.9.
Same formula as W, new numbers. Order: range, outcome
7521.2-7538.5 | 23.7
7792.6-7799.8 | 22.1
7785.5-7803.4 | 22.3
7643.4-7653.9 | 23.1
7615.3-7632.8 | 22.5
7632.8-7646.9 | 22.7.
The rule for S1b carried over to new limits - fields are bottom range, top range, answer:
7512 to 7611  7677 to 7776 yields 1.02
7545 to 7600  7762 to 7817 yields 1.07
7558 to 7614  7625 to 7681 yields 1.01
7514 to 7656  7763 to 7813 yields 1.07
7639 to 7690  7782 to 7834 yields 1.04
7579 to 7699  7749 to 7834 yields 1.06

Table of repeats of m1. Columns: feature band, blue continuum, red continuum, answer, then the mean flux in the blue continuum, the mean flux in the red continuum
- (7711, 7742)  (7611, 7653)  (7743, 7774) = 1.14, 22.7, 23.4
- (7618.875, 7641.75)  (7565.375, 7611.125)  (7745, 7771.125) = 0.51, 22.9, 23.2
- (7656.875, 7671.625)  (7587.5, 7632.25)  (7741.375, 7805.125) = 0.67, 22.8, 23.1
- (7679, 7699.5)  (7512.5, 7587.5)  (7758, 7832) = 0.72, 23.4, 23.4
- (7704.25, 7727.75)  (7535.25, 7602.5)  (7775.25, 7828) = 1.54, 23.2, 23.1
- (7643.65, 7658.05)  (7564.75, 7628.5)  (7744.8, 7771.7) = 0.03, 22.8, 23.3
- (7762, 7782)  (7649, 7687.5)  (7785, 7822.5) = -1.55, 22.8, 22.9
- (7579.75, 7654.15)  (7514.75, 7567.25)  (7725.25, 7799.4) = 2.38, 23.6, 23.3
